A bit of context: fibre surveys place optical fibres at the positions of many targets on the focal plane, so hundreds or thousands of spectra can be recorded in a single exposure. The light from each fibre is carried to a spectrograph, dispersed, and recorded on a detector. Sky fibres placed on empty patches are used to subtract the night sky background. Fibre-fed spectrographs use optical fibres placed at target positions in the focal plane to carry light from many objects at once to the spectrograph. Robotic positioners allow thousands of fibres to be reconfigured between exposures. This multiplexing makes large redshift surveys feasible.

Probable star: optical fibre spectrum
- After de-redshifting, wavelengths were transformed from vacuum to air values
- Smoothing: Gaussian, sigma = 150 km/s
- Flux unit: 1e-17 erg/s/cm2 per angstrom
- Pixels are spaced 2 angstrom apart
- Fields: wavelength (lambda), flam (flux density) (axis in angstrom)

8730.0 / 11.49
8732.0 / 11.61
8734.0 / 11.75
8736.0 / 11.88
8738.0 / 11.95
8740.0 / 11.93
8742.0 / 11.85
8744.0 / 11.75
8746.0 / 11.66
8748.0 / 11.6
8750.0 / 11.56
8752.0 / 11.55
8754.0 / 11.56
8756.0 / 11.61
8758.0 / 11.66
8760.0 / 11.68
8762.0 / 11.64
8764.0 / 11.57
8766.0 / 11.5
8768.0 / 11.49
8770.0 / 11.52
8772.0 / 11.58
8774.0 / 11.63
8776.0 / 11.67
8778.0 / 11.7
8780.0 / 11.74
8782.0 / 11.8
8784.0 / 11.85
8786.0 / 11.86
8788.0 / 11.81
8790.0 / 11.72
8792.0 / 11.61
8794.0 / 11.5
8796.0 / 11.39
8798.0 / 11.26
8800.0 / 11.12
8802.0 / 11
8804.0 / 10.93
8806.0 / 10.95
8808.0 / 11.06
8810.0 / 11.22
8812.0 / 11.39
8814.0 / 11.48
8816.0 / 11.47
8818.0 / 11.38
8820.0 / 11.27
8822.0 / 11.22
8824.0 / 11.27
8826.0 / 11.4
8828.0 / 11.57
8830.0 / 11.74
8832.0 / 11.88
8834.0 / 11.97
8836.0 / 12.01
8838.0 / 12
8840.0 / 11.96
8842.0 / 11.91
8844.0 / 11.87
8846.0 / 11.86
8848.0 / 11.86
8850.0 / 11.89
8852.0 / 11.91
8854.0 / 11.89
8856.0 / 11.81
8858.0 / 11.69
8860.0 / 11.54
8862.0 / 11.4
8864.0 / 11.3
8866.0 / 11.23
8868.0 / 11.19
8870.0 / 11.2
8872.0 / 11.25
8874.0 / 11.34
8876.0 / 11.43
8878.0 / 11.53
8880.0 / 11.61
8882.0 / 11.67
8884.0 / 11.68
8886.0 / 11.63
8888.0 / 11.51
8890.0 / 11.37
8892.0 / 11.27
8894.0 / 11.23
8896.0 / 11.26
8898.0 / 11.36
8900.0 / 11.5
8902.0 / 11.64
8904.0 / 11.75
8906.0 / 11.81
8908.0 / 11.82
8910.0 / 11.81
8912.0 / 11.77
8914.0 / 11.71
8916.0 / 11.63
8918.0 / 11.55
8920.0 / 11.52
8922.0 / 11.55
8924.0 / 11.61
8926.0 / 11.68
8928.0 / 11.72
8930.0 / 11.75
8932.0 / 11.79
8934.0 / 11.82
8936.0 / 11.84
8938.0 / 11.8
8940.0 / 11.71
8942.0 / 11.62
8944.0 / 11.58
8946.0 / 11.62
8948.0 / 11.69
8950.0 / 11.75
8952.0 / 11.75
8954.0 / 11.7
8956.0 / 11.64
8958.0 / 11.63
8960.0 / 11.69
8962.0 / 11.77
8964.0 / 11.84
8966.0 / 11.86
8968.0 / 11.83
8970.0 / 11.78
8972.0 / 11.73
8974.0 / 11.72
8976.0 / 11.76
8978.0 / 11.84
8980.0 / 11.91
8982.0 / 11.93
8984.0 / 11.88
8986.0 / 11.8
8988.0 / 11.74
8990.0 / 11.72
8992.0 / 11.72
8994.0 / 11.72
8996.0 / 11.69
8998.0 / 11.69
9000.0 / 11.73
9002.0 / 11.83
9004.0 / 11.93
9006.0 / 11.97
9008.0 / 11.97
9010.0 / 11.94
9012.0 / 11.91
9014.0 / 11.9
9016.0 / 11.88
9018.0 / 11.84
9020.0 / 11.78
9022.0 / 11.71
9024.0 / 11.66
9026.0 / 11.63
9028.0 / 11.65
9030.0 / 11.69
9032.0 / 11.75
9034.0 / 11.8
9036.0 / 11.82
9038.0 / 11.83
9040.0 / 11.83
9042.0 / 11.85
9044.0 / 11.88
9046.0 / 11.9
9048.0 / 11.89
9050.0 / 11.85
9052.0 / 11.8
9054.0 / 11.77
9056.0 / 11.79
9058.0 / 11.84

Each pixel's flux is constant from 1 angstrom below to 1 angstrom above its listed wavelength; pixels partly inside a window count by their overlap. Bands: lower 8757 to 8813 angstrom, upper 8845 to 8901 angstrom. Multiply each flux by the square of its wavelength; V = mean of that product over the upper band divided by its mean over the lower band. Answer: 1.02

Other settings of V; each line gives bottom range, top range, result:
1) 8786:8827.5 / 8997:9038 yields 1.09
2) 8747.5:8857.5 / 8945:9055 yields 1.06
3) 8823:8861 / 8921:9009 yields 1.03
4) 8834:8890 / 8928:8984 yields 1.03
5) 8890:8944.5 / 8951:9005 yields 1.03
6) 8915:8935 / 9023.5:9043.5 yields 1.03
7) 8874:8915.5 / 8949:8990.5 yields 1.04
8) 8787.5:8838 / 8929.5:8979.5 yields 1.06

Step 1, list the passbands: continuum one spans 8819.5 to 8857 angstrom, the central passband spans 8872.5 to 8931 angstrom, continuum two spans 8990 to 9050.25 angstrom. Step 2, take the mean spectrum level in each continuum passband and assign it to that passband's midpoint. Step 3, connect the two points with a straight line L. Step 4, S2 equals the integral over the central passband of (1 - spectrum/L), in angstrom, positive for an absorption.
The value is 1.0 angstrom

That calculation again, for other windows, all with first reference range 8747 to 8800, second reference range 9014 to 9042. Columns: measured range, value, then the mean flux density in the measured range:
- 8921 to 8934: 0.0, 11.7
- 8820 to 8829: 0.2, 11.4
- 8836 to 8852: -0.4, 11.9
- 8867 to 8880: 0.4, 11.3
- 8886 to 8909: 0.4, 11.5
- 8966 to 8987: -0.2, 11.8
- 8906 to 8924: 0.0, 11.7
